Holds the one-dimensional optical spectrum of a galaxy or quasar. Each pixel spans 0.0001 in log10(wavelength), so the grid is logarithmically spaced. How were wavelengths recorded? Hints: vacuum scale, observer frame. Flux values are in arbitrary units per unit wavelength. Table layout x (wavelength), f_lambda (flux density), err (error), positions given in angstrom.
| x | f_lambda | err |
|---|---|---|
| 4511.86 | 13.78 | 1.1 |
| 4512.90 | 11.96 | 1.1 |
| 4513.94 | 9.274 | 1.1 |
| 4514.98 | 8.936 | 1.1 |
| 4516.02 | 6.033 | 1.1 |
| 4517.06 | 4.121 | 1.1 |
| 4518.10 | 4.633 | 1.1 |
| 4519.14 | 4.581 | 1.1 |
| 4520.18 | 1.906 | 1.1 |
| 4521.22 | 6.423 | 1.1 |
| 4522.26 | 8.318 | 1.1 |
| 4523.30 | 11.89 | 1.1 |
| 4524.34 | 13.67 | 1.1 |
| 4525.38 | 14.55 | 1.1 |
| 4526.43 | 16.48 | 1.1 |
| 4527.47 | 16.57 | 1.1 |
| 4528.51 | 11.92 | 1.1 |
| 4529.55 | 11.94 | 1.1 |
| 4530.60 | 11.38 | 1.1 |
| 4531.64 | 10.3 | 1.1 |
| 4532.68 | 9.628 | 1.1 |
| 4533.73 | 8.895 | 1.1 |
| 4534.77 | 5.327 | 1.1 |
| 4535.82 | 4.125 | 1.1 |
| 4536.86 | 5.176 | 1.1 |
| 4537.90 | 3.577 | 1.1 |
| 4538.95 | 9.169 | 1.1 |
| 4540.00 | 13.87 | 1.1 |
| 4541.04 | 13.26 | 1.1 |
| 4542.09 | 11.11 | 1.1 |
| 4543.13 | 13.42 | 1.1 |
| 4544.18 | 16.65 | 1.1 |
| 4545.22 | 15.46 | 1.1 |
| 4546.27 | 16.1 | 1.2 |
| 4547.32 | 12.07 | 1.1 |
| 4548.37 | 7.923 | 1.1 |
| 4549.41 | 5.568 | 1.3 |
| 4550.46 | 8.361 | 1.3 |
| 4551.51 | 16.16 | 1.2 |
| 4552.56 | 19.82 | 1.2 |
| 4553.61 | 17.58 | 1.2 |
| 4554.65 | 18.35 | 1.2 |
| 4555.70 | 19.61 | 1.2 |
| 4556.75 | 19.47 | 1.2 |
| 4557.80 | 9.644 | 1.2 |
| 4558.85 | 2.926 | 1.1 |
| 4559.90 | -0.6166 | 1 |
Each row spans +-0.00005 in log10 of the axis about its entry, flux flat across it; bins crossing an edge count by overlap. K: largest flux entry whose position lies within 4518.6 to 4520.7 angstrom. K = 4.581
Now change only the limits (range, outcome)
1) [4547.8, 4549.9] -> 7.923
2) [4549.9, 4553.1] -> 19.82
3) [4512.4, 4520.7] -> 11.96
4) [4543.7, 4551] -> 16.65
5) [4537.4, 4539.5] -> 9.169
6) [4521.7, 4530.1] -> 16.57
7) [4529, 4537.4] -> 11.94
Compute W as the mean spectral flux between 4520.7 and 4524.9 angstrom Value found 10.1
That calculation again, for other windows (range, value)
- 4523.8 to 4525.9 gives 14.1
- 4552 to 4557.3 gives 18.9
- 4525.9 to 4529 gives 15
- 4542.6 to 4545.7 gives 15.2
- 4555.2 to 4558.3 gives 16.3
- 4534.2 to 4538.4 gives 4.62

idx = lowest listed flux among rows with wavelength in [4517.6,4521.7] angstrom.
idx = 1.906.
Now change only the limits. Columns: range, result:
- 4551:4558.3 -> 9.644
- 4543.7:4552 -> 5.568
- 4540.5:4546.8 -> 11.11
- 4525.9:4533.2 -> 9.628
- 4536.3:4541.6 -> 3.577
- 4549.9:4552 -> 8.361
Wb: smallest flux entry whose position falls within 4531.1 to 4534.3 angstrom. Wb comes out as 8.895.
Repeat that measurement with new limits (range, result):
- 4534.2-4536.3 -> 4.125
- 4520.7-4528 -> 6.423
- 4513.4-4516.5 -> 6.033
